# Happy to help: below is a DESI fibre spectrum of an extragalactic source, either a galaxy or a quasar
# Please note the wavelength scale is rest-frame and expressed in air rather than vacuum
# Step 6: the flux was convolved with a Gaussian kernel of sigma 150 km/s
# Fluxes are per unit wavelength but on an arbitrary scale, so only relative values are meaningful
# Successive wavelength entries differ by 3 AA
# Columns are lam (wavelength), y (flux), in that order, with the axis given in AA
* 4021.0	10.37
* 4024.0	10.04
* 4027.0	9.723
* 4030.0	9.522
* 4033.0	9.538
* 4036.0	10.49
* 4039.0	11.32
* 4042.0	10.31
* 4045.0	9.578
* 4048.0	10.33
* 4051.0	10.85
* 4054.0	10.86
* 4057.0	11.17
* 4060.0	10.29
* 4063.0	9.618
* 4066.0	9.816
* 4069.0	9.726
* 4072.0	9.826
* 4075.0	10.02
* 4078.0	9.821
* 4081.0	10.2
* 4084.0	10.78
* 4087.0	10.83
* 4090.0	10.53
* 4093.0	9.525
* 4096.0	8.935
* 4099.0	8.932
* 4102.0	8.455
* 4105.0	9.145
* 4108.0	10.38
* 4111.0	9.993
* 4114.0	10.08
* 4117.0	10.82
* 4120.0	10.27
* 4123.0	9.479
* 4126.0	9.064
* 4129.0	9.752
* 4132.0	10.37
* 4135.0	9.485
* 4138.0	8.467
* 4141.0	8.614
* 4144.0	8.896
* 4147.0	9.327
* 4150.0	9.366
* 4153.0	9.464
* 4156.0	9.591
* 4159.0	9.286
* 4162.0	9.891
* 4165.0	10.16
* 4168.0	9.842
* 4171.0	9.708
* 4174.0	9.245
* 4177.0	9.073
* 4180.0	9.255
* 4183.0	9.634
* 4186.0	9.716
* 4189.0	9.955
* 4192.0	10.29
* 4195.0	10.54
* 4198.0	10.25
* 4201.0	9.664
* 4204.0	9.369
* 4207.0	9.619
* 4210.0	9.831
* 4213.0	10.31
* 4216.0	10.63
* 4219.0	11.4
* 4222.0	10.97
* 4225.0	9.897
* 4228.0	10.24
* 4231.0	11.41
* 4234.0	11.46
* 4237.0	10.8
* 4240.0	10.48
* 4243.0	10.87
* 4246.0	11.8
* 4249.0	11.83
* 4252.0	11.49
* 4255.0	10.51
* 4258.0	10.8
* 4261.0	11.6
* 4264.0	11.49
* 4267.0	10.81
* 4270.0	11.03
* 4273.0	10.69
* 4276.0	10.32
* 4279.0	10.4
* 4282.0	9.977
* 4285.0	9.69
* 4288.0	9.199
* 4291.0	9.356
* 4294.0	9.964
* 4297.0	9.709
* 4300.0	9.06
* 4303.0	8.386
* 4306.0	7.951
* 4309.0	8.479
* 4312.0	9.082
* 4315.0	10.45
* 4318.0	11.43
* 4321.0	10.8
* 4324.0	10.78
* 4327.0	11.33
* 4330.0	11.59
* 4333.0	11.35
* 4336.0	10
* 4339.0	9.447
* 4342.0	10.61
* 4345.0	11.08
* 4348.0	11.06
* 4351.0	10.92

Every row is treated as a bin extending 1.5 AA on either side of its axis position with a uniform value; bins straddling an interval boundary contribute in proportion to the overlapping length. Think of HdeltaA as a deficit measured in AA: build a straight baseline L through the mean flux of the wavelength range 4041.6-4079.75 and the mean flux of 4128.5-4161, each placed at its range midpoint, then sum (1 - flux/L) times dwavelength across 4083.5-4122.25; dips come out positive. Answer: -0.50 AA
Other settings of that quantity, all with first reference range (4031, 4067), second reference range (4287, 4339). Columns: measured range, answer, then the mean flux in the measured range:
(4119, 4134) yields 0.7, 9.76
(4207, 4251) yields -3.3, 10.8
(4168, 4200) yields 1.1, 9.77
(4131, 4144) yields 1.3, 9.15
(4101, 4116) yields 0.8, 9.69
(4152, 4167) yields 0.7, 9.69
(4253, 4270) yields -1.8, 11.1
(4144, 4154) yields 0.9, 9.31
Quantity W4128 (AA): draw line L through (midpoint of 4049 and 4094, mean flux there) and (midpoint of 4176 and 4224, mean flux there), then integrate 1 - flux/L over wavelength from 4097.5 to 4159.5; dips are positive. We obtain 4.1 AA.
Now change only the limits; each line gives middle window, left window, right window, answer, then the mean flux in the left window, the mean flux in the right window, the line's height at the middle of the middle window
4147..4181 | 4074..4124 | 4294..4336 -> 1.4 AA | 9.9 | 10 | 9.94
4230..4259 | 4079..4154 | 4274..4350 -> -3.6 AA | 9.65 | 10.1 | 9.92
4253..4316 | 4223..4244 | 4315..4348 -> 4.8 AA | 10.7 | 10.8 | 10.8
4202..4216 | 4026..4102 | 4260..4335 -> 0.4 AA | 10.1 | 10.2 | 10.1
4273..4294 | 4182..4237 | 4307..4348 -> 1.1 AA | 10.3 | 10.5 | 10.4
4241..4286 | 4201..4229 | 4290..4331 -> -3.8 AA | 10.2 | 9.87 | 10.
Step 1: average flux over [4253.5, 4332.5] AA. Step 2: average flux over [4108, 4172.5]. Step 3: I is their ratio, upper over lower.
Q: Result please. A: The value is 1.1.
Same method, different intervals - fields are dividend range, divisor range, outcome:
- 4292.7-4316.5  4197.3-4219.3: 0.91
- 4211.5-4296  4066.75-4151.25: 1.10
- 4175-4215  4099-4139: 1.02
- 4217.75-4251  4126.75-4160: 1.18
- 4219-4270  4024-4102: 1.10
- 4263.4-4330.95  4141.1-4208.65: 1.04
